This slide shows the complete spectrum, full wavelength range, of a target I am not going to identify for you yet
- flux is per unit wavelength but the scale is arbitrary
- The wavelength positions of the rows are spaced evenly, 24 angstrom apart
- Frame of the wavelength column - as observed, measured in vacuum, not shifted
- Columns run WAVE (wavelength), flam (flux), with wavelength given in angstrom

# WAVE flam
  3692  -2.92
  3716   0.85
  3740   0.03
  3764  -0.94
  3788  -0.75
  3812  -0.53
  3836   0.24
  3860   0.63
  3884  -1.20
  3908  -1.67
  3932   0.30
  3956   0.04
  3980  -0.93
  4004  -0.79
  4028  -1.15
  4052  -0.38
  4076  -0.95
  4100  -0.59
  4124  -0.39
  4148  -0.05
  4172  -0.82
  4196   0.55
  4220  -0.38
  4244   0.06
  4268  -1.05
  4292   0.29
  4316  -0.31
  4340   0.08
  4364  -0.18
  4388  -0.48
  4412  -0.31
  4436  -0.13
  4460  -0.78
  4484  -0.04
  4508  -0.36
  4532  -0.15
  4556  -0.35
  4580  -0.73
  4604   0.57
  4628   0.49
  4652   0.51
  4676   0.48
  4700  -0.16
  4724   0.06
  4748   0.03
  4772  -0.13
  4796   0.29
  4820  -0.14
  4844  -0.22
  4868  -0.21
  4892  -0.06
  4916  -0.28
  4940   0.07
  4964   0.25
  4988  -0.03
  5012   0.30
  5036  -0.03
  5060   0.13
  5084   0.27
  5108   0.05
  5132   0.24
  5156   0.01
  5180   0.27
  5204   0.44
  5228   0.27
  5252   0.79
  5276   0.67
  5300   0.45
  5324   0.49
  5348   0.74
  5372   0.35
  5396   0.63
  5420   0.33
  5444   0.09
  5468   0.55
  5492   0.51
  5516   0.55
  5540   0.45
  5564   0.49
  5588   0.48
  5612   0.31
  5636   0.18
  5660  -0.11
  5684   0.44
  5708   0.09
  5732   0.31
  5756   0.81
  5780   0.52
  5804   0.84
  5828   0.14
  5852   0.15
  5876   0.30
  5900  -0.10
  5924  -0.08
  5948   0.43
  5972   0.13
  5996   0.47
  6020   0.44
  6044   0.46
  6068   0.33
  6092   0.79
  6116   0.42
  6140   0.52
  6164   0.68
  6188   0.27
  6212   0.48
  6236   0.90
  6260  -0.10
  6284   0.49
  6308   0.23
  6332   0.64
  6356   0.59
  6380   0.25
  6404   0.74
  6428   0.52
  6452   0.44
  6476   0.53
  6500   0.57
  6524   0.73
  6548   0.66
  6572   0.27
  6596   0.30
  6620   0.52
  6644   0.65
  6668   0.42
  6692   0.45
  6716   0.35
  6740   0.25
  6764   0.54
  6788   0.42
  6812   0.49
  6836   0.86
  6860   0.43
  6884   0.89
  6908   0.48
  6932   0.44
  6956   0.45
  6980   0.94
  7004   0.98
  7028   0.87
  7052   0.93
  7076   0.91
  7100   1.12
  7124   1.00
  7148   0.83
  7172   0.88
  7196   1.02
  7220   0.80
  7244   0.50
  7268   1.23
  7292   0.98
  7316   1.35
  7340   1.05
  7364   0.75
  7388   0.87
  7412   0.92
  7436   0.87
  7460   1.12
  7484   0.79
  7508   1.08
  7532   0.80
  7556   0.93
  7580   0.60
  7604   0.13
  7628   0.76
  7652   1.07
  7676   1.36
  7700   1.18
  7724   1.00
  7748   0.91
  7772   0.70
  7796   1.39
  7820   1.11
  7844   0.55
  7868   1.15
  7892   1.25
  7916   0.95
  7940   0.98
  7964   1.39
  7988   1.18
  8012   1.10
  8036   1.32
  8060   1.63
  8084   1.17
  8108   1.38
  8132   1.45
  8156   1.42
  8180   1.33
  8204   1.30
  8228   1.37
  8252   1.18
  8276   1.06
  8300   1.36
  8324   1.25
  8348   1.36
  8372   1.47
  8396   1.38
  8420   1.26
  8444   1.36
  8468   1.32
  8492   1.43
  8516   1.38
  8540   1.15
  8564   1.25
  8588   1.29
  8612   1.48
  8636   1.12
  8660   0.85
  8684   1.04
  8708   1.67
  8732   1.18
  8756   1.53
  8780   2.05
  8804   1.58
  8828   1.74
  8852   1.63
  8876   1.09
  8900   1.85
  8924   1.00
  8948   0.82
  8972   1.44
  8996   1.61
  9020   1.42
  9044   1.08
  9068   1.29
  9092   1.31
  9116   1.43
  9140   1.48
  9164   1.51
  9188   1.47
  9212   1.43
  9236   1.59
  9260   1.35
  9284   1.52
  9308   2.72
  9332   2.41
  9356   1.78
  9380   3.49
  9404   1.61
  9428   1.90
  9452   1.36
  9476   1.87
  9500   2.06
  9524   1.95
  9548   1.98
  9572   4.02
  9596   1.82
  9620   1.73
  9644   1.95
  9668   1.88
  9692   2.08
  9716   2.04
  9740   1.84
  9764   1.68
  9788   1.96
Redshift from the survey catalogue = 0.76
